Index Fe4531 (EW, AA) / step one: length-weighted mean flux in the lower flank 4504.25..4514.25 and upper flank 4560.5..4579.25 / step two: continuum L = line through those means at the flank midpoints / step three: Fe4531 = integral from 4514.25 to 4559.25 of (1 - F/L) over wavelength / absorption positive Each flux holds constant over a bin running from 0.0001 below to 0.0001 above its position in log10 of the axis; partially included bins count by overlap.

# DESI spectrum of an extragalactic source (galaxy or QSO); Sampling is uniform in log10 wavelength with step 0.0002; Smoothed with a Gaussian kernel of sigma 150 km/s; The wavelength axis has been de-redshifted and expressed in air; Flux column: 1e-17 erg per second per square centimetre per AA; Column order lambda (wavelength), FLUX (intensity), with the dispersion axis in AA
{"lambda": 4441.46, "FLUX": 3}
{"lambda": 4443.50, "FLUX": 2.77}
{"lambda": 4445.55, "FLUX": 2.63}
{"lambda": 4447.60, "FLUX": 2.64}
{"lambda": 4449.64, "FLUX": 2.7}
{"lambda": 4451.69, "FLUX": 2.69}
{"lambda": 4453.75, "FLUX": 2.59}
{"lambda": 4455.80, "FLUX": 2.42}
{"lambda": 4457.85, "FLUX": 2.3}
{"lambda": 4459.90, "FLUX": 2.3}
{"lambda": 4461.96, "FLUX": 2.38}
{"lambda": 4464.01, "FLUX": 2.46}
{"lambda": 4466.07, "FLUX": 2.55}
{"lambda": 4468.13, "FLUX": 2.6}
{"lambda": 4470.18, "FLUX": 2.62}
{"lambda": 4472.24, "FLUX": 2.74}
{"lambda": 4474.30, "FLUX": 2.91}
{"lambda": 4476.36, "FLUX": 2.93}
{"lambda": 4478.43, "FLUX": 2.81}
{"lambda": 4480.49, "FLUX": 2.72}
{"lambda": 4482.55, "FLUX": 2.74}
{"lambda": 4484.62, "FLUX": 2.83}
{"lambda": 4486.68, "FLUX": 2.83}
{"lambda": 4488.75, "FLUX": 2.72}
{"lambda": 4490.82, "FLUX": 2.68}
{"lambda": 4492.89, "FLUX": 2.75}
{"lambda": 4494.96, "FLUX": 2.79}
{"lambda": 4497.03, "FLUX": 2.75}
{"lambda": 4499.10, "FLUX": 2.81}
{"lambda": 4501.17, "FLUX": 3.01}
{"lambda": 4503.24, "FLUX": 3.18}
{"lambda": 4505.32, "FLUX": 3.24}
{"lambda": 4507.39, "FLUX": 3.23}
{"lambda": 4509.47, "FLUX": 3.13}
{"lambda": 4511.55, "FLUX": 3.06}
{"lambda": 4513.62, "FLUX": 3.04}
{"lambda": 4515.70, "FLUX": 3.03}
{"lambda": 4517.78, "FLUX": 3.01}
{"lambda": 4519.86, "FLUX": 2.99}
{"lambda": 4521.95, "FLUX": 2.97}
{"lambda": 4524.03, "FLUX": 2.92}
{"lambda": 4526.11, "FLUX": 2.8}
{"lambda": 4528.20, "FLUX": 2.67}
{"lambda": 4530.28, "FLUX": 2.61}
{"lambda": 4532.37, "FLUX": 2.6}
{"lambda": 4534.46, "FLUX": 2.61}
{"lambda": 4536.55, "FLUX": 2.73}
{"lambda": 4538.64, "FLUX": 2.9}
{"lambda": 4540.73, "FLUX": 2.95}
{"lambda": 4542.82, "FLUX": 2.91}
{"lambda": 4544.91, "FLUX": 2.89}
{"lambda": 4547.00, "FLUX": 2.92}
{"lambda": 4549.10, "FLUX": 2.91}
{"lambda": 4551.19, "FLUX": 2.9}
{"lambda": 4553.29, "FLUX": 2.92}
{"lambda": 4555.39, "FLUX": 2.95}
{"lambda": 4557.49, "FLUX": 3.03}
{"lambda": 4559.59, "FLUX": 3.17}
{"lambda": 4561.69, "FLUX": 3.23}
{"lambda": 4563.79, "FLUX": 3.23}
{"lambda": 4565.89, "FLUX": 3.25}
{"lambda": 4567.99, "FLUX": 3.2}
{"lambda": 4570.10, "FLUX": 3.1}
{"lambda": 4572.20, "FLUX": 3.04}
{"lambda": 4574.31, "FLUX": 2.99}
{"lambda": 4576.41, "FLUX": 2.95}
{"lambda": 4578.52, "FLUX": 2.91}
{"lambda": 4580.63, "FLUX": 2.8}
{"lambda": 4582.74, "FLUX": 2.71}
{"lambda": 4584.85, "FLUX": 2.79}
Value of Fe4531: 3.6 AA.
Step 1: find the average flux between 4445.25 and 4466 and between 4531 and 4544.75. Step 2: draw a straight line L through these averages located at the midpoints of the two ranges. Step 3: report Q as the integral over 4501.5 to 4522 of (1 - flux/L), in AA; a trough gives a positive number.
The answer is -3.0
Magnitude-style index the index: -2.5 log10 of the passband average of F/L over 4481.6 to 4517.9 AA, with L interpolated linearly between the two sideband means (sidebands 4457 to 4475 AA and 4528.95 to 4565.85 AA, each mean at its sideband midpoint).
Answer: -0.092 mag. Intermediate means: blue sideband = 2.54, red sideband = 2.92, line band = 2.93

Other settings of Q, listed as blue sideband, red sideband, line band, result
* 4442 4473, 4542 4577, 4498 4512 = -1.55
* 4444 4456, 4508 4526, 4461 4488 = 0.67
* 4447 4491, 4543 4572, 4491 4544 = -0.75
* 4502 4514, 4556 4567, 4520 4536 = 2.06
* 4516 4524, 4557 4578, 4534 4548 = 0.87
